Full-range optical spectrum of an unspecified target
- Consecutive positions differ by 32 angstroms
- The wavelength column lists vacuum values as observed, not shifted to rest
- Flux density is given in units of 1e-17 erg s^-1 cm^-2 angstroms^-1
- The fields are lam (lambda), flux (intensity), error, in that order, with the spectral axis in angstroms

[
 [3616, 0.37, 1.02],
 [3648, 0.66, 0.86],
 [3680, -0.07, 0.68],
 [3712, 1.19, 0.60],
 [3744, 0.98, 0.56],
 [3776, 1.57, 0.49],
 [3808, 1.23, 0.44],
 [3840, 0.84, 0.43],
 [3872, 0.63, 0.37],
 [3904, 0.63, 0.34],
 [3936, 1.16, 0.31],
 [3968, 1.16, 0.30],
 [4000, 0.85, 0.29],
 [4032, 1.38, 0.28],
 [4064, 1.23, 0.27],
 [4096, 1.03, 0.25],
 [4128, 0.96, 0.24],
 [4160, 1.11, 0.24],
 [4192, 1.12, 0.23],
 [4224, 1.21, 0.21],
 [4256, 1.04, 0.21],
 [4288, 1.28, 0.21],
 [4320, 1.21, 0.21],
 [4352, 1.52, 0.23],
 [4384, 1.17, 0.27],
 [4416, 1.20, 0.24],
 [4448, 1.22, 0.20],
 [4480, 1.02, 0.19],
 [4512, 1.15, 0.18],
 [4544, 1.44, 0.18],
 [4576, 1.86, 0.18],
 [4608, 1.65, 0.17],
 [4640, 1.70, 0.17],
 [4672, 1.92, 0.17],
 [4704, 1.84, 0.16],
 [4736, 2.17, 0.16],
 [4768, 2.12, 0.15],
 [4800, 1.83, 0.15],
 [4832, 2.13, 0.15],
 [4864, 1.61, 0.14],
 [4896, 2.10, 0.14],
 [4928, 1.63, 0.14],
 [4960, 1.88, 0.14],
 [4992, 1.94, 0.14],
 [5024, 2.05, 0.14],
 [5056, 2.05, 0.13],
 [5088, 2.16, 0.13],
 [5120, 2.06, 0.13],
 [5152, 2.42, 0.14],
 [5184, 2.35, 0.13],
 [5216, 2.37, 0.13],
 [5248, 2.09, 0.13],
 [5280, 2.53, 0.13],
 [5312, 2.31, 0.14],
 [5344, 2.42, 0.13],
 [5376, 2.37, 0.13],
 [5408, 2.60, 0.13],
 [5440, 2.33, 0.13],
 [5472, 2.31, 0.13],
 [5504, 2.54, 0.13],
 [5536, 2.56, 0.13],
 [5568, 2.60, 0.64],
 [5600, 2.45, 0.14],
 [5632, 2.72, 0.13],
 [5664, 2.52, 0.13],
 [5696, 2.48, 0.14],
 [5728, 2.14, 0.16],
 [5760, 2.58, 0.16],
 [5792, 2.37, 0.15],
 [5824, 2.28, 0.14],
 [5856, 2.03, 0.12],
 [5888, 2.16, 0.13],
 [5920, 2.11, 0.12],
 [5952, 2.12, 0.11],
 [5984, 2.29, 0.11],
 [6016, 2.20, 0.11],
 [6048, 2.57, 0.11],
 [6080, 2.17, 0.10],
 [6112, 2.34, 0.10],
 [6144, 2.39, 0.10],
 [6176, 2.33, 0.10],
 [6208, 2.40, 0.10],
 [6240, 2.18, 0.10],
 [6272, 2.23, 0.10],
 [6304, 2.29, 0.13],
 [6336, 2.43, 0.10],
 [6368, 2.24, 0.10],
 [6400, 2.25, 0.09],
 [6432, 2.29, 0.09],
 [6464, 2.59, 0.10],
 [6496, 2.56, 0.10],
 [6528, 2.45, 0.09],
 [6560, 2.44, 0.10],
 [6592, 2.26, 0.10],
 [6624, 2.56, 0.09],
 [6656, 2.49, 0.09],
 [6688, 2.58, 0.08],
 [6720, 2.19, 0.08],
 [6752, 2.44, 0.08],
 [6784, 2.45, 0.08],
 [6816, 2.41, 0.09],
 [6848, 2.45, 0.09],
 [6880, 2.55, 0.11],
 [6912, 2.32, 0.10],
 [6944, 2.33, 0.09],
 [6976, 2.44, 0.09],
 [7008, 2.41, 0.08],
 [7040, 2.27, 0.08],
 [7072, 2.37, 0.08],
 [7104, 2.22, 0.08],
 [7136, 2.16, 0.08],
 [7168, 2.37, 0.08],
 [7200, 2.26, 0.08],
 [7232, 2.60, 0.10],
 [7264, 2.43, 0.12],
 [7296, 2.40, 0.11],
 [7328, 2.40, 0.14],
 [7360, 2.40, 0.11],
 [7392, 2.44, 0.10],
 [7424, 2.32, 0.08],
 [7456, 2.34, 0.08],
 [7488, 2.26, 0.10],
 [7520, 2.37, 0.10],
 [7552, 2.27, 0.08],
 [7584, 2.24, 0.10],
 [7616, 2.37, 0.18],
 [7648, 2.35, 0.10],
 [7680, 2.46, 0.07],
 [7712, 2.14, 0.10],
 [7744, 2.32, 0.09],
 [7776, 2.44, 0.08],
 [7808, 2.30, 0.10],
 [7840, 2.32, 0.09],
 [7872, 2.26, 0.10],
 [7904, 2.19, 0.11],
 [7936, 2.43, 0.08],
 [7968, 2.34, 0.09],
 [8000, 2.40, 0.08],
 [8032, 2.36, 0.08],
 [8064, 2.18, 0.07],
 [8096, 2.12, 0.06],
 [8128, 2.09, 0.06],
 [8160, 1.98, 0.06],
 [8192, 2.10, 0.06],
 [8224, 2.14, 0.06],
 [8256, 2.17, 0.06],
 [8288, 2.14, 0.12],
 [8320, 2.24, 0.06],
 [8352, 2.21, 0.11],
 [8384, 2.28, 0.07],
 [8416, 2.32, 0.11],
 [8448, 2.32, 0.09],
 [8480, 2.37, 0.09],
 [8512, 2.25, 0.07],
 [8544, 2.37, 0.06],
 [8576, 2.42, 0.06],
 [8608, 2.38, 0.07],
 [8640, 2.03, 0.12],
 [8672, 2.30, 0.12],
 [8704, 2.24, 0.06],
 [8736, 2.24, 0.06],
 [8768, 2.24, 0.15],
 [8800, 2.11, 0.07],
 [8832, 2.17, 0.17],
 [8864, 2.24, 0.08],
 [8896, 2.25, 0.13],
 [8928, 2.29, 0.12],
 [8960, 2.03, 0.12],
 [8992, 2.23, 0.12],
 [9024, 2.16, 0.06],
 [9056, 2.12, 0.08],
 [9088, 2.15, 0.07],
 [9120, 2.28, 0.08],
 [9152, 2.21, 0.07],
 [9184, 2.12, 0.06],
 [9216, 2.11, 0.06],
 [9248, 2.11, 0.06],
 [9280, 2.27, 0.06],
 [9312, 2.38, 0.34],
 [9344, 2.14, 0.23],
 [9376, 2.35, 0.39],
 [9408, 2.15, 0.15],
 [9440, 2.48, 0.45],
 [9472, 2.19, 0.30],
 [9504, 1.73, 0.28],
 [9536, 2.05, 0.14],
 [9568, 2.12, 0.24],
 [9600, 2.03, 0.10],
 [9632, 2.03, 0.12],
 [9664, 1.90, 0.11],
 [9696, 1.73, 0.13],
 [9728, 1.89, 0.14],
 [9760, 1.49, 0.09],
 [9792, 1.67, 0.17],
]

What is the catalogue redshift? 0.14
